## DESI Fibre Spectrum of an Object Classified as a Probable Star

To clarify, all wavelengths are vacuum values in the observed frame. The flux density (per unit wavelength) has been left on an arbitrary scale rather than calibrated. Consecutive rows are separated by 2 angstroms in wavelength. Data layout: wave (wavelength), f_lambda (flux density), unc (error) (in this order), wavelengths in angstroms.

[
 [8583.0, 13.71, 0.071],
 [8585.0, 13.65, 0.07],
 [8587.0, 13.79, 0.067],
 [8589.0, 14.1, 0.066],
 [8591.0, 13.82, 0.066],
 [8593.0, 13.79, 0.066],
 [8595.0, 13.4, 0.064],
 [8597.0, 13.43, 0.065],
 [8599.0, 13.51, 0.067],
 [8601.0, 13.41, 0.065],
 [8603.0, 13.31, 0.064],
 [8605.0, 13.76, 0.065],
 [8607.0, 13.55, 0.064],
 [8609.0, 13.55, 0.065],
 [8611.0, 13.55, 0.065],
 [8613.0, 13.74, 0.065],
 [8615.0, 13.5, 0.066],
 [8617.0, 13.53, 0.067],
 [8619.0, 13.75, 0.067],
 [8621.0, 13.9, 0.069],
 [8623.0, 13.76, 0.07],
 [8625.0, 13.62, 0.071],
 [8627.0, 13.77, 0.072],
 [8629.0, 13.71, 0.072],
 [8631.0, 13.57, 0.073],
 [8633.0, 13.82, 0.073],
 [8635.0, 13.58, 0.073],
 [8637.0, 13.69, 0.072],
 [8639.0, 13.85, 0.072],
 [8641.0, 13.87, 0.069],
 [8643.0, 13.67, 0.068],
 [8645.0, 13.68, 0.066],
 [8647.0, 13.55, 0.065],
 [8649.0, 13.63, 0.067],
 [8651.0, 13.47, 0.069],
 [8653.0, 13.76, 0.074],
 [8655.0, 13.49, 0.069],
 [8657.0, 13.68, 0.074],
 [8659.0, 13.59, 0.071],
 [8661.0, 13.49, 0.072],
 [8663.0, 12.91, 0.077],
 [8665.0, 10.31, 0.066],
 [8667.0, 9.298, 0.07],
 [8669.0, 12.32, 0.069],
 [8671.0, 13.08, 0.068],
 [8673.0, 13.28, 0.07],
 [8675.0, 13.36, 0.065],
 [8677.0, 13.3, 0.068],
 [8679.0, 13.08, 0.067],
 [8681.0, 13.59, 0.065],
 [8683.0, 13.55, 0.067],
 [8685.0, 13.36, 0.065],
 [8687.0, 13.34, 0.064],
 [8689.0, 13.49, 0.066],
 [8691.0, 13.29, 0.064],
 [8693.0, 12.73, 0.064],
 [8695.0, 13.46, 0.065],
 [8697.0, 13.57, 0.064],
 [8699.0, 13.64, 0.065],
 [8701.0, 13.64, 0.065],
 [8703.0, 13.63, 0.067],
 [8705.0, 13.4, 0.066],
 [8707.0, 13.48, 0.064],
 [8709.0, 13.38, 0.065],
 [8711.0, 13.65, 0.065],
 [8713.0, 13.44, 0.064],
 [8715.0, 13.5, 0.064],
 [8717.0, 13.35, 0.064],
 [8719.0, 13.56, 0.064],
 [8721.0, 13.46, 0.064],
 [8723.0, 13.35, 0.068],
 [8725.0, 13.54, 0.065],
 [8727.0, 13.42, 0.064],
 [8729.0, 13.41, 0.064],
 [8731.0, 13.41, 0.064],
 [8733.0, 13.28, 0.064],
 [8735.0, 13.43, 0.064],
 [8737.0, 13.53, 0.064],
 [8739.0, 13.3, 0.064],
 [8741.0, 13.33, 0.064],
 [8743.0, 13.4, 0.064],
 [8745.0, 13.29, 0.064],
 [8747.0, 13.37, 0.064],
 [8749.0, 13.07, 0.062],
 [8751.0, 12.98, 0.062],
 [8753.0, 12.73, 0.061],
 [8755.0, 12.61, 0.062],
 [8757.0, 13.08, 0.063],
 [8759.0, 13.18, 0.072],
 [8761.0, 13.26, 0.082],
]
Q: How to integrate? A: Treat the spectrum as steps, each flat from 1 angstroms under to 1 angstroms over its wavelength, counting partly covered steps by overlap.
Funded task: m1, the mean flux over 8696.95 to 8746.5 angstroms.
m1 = 13.5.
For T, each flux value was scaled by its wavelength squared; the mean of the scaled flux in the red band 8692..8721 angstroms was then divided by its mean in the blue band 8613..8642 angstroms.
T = 1.0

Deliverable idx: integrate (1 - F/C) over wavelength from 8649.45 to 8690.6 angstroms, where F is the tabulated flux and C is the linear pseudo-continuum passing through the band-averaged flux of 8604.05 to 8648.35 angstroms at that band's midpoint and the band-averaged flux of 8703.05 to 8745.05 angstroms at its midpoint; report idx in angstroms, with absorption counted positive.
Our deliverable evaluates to 1.72 angstroms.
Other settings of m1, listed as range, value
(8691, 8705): 13.4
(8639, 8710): 13.2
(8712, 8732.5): 13.4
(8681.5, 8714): 13.4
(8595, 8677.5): 13.4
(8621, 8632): 13.7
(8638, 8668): 13.1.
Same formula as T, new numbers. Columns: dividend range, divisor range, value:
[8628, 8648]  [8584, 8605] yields 1.02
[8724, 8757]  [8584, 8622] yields 1.00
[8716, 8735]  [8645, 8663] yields 1.01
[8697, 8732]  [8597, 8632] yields 1.01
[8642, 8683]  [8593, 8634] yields 0.97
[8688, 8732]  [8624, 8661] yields 1.00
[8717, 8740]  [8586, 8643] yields 1.01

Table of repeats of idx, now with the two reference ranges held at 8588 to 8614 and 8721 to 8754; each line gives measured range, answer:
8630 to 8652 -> -0.2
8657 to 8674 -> 1.4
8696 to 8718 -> -0.2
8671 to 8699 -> 0.2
